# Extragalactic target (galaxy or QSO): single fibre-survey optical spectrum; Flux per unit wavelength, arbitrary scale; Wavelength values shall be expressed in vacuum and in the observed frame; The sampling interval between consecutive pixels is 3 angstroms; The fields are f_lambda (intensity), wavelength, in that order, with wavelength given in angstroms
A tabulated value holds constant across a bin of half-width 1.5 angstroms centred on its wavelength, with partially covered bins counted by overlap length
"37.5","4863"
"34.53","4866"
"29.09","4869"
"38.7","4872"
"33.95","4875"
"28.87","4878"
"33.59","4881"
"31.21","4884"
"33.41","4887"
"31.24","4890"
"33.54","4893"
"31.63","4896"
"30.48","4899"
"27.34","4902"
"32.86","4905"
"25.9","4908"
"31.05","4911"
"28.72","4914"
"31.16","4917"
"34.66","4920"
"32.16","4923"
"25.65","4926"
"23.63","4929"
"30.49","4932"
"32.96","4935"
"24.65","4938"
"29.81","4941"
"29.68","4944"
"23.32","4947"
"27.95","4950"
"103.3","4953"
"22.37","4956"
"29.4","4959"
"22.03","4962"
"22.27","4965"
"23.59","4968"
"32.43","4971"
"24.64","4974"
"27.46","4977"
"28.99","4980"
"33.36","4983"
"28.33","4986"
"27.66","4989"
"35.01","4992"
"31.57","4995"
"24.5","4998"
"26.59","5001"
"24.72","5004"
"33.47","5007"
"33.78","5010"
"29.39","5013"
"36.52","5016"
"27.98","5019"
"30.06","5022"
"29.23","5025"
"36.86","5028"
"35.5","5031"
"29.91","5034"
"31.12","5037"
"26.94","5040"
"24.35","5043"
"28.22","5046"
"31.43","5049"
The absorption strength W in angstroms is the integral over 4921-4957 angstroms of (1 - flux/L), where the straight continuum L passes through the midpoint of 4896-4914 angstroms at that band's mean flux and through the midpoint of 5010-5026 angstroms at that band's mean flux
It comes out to -4.7 angstroms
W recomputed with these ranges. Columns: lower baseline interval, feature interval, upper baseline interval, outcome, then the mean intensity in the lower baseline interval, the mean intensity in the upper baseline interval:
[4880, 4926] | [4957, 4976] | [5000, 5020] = 3.1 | 31.1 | 30.5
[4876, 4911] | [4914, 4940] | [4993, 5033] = 1.3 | 31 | 30.8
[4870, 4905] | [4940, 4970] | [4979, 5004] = -3.1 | 32.2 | 29.2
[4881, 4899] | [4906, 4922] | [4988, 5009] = 0.5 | 32.2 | 29.2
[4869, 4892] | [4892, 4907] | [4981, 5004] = 0.6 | 32.8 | 29.2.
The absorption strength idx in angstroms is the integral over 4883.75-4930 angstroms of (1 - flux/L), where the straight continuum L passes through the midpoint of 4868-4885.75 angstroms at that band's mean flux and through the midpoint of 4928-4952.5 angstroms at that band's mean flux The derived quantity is 2.2 angstroms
